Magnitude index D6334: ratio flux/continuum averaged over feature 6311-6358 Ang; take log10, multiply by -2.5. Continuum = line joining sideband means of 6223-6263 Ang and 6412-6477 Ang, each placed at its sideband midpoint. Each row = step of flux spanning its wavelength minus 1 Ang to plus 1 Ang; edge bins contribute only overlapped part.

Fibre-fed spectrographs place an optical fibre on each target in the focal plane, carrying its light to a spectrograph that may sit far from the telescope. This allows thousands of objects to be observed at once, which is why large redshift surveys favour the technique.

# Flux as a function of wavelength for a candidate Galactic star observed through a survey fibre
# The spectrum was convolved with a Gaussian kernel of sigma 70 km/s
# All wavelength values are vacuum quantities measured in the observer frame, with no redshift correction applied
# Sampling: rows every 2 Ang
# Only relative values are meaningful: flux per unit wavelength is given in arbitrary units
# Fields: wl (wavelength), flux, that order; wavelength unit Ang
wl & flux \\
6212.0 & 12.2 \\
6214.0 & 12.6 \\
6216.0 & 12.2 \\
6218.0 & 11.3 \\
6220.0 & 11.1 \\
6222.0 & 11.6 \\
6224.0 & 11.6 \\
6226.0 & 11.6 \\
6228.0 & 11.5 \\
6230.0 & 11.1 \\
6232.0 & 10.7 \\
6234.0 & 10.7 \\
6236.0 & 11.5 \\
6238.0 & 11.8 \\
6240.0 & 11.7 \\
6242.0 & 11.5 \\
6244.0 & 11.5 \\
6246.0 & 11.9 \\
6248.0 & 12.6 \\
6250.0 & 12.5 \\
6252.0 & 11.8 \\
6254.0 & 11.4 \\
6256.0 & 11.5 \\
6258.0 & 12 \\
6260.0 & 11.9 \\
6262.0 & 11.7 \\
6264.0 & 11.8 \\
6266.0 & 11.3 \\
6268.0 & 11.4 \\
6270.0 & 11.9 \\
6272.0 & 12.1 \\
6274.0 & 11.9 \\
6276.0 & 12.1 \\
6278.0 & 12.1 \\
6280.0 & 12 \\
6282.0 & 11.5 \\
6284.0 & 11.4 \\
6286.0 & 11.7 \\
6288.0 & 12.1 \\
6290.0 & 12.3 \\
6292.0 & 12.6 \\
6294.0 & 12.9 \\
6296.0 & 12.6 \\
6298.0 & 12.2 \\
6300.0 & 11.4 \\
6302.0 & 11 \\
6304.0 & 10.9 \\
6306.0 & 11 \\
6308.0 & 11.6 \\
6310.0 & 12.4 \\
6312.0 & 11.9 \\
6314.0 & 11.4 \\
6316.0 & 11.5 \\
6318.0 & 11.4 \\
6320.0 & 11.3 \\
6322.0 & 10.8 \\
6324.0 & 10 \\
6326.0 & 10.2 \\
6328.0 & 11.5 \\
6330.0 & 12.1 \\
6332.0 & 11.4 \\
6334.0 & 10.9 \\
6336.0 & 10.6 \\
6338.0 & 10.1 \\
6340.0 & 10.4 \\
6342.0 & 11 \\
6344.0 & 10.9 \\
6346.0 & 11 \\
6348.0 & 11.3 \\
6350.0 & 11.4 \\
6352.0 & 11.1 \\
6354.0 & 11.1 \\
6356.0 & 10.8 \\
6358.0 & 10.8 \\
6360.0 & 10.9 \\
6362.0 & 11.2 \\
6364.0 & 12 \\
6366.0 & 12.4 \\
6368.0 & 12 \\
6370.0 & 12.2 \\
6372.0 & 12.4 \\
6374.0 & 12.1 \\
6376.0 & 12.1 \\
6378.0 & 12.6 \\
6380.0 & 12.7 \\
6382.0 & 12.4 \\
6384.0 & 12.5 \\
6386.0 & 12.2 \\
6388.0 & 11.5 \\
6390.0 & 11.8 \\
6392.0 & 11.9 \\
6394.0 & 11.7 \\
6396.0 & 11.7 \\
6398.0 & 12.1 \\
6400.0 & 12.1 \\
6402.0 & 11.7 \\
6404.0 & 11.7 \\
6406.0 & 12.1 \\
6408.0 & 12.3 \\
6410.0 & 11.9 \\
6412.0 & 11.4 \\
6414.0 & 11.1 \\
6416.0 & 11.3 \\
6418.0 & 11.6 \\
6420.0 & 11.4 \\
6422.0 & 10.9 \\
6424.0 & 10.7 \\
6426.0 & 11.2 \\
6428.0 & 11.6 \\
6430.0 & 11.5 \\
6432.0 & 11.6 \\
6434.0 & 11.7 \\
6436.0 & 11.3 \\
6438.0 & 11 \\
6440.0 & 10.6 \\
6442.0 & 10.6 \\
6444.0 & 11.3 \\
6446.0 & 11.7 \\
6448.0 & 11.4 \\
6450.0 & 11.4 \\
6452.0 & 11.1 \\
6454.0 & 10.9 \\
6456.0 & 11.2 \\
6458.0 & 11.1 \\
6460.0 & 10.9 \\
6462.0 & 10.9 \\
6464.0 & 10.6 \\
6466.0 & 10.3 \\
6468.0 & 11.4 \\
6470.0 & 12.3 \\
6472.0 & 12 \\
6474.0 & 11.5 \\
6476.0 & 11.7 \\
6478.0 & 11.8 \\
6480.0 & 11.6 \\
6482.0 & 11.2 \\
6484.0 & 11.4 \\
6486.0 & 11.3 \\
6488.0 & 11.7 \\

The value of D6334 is 0.04 mag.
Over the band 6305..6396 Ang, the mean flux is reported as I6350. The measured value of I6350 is 11.5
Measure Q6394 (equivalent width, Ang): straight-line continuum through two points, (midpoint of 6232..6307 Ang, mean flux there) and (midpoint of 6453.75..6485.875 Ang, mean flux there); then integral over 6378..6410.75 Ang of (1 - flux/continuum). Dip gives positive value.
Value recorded -1.6 Ang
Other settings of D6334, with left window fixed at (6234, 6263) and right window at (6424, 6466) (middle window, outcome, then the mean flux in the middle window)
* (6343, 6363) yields 0.04 mag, 11.1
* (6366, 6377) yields -0.07 mag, 12.2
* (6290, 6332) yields 0.00 mag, 11.6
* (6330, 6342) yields 0.06 mag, 10.8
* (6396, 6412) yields -0.06 mag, 11.9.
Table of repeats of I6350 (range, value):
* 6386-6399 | 11.8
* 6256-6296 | 11.9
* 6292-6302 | 12.2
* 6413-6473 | 11.2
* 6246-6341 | 11.6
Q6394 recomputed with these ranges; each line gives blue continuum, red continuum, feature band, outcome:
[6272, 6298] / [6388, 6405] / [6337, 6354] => 1.47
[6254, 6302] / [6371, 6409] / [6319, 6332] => 1.05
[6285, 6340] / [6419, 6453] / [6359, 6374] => -0.70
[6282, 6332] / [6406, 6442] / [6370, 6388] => -1.37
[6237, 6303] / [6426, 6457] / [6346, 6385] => -0.80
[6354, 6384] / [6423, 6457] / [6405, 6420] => -0.22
